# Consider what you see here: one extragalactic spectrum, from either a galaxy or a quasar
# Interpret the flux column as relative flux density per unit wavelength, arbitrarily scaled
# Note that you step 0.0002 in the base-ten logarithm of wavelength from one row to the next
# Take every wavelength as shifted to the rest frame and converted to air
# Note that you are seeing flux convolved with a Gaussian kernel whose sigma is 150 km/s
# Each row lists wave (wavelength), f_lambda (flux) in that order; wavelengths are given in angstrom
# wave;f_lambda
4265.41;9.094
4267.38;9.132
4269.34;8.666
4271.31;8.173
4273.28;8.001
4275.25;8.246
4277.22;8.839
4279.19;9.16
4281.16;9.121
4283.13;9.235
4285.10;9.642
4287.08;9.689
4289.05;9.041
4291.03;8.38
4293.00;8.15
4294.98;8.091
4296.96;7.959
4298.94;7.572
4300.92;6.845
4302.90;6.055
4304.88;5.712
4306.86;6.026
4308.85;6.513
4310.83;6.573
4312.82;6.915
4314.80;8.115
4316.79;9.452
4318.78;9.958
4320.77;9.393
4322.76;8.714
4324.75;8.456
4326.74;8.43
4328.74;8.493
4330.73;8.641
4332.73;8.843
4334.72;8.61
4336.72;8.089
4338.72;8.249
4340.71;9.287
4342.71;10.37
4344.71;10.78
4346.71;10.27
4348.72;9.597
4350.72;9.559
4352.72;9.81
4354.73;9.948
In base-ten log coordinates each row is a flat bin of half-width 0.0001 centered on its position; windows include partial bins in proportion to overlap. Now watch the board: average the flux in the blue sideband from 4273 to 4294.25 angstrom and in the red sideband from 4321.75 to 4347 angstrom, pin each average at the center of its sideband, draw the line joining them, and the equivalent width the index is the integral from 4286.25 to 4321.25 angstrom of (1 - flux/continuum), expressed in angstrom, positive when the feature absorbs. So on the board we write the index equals 4.5 angstrom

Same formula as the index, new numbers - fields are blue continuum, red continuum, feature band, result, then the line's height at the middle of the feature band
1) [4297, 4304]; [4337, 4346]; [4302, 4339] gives 1.32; 8.24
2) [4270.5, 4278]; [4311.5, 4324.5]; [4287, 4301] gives 0.43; 8.47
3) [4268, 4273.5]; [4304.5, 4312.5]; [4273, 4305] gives -3.92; 7.37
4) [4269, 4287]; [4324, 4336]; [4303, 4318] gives 2.83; 8.67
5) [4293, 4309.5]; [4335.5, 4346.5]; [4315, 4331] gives -1.26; 8.29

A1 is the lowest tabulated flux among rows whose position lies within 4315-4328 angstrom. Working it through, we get 8.43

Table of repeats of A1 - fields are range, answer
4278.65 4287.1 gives 9.121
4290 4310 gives 5.712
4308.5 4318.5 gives 6.513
